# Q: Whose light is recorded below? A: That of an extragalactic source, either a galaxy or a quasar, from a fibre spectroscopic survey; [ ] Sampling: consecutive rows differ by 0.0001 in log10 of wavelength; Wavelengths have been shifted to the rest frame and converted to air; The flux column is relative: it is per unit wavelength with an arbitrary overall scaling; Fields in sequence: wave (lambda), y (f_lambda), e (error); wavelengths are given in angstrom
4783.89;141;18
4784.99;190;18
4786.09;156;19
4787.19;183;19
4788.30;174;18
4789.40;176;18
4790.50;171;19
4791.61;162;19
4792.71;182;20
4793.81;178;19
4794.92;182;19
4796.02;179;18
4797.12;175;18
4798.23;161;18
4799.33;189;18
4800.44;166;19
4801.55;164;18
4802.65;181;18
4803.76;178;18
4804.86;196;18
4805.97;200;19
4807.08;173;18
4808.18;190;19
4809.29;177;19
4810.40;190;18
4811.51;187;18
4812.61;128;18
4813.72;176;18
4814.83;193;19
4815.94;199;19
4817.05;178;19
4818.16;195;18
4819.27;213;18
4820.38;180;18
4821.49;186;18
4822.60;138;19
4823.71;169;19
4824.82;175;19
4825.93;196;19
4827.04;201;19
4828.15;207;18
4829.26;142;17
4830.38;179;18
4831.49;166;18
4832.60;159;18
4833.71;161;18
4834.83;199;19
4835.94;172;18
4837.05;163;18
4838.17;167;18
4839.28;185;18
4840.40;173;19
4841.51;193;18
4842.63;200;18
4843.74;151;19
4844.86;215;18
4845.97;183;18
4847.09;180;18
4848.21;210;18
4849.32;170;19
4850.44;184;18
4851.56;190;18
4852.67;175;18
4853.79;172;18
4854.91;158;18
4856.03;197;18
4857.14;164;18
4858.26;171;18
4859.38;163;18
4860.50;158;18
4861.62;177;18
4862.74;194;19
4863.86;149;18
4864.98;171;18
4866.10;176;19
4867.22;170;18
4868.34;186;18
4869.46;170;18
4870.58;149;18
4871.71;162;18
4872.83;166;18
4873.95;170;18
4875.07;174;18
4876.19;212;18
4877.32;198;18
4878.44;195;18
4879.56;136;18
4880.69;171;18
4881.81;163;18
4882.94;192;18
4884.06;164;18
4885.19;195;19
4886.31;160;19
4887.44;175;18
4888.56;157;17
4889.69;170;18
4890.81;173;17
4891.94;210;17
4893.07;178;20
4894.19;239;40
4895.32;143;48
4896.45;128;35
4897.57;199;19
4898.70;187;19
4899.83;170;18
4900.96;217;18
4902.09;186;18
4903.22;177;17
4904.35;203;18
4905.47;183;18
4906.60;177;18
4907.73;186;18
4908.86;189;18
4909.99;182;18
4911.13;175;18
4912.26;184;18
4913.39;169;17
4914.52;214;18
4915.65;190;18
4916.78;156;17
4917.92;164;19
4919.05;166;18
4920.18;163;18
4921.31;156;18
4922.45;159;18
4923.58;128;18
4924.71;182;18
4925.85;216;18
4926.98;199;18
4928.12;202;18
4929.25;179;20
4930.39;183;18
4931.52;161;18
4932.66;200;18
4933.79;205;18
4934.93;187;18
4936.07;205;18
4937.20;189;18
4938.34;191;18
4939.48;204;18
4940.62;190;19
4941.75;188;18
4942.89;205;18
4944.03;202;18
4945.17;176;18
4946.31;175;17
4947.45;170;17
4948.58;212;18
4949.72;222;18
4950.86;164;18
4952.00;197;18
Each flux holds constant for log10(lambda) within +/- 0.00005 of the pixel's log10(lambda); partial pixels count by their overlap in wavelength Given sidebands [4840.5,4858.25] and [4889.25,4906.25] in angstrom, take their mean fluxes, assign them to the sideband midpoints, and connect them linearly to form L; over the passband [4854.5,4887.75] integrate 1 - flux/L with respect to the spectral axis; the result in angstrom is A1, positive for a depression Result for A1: 1.86 angstrom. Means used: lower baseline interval 182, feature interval 173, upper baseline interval 184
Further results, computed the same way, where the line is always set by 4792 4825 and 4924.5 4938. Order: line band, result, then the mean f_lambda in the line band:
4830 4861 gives 1.0 angstrom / 177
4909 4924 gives 1.6 angstrom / 171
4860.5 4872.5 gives 1.0 angstrom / 170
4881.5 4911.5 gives 1.3 angstrom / 181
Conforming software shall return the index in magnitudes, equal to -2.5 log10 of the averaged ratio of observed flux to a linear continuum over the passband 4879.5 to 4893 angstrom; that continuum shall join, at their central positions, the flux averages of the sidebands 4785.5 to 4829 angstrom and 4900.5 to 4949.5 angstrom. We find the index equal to 0.06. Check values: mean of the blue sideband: 179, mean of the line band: 174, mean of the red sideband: 185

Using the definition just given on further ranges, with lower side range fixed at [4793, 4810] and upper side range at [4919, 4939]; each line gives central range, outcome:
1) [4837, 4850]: -0.02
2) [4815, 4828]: -0.03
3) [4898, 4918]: -0.02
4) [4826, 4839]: 0.03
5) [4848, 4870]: 0.04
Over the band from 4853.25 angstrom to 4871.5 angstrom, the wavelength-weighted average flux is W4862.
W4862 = 170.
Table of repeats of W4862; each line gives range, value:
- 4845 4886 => 176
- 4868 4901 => 176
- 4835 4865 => 178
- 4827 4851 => 180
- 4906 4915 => 184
